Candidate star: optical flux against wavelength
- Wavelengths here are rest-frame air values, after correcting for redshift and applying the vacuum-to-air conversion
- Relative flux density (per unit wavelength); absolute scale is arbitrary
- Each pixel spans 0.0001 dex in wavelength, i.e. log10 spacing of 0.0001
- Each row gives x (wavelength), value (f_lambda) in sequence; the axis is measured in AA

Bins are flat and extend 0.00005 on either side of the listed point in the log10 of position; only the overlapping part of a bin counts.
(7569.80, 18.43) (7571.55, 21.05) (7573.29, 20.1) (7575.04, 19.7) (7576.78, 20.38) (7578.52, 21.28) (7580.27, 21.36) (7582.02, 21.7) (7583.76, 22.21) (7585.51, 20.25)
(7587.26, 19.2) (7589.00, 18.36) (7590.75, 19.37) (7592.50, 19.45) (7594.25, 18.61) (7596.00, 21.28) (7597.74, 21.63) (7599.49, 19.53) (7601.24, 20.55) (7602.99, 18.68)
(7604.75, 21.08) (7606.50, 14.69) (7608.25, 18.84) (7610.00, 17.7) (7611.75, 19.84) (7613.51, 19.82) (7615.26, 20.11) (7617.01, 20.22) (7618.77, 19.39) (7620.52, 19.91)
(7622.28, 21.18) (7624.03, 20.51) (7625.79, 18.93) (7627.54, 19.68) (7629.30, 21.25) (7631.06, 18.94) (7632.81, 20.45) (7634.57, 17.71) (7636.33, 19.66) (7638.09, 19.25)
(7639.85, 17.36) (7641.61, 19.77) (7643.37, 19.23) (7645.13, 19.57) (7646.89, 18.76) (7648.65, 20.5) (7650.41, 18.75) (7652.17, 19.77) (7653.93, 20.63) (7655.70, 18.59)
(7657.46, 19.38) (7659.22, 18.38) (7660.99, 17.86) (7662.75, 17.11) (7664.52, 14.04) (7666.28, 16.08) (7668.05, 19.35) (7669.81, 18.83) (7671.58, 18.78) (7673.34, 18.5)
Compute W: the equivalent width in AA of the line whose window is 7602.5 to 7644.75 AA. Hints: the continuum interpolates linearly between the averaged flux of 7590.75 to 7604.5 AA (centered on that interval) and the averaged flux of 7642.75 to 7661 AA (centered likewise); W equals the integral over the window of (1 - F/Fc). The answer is 0.6 AA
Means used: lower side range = 20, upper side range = 19.3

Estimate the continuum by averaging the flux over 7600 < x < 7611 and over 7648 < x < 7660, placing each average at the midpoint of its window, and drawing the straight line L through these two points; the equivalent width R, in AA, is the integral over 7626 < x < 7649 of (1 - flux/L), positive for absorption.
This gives -0.2 AA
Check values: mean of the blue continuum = 18.6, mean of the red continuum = 19.4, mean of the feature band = 19.4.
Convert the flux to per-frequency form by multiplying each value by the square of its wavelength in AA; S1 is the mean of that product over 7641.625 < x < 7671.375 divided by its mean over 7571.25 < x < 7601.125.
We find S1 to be 0.93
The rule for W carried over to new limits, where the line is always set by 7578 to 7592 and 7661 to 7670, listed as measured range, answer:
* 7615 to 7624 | -0.6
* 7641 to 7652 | -1.0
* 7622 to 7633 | -0.8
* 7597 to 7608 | 0.2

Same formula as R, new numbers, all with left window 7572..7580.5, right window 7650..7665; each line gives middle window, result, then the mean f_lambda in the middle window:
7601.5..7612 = 0.64 AA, 18.5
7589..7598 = 0.12 AA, 19.8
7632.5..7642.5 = -0.03 AA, 18.9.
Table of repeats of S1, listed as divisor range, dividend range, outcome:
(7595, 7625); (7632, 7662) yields 0.98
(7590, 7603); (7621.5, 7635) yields 1.00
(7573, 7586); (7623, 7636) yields 0.95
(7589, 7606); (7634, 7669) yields 0.95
